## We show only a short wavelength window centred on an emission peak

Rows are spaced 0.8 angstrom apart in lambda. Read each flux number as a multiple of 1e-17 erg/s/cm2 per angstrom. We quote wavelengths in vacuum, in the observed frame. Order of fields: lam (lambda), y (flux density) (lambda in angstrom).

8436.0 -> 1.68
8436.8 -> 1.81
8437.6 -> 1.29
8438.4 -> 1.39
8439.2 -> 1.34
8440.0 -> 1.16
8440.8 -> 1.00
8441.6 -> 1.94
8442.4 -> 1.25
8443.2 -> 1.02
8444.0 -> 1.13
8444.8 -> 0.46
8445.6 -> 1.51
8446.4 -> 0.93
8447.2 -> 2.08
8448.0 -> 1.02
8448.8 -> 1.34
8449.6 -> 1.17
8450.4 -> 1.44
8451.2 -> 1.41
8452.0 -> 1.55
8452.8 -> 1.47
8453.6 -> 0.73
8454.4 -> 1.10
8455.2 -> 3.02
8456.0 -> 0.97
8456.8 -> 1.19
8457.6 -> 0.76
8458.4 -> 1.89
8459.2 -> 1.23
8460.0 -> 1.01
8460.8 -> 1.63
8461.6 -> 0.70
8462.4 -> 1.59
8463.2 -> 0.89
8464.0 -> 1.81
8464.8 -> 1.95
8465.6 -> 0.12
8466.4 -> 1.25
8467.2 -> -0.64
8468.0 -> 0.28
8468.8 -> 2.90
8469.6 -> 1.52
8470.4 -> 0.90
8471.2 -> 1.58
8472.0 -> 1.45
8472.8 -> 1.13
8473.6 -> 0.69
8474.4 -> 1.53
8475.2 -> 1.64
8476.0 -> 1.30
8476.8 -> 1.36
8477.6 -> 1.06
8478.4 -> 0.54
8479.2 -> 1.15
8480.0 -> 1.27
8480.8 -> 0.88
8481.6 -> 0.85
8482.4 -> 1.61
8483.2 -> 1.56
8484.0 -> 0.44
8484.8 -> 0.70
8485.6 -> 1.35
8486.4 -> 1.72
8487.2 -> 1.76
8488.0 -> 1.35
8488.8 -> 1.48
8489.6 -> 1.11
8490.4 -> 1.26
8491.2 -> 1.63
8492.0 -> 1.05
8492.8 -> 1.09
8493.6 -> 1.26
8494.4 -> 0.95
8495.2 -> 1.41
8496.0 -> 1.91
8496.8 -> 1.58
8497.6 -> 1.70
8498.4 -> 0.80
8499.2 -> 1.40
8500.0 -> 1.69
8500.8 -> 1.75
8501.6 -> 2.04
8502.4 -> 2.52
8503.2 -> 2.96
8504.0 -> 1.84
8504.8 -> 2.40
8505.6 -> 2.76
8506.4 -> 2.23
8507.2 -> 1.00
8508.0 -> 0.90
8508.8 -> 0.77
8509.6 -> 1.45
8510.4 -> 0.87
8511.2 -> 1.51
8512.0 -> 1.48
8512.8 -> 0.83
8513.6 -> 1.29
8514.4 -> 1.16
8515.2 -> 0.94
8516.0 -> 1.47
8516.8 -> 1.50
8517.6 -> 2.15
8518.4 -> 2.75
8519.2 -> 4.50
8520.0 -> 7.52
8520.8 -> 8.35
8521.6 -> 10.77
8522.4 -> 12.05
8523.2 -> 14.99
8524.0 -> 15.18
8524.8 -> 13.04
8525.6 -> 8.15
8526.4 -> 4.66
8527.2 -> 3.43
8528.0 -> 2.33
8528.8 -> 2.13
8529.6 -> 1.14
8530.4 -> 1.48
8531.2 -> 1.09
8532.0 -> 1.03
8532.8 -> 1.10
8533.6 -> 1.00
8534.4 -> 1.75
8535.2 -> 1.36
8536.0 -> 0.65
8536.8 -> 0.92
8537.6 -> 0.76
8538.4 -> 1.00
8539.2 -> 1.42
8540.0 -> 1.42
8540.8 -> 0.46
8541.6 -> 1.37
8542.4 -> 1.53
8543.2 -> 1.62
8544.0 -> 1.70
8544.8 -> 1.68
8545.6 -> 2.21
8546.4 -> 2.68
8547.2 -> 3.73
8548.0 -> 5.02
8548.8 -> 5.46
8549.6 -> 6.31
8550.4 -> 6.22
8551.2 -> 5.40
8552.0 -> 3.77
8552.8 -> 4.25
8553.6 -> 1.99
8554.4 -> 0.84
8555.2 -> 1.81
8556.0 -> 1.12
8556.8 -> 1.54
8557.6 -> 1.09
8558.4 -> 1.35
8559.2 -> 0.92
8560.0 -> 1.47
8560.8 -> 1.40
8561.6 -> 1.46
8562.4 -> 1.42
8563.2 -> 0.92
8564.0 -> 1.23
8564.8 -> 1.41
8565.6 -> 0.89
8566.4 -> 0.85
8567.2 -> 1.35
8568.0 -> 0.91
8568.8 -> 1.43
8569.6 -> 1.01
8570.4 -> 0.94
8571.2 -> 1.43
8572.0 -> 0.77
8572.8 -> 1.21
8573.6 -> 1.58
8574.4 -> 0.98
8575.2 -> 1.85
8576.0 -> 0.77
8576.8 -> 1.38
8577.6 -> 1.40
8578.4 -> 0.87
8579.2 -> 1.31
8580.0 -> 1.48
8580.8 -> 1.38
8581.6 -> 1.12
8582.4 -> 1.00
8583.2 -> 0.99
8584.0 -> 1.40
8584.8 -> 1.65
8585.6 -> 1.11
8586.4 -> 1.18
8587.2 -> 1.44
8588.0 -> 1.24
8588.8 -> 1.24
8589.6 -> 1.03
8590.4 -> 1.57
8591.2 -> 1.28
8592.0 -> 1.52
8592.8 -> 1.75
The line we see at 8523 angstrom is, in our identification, Halpha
